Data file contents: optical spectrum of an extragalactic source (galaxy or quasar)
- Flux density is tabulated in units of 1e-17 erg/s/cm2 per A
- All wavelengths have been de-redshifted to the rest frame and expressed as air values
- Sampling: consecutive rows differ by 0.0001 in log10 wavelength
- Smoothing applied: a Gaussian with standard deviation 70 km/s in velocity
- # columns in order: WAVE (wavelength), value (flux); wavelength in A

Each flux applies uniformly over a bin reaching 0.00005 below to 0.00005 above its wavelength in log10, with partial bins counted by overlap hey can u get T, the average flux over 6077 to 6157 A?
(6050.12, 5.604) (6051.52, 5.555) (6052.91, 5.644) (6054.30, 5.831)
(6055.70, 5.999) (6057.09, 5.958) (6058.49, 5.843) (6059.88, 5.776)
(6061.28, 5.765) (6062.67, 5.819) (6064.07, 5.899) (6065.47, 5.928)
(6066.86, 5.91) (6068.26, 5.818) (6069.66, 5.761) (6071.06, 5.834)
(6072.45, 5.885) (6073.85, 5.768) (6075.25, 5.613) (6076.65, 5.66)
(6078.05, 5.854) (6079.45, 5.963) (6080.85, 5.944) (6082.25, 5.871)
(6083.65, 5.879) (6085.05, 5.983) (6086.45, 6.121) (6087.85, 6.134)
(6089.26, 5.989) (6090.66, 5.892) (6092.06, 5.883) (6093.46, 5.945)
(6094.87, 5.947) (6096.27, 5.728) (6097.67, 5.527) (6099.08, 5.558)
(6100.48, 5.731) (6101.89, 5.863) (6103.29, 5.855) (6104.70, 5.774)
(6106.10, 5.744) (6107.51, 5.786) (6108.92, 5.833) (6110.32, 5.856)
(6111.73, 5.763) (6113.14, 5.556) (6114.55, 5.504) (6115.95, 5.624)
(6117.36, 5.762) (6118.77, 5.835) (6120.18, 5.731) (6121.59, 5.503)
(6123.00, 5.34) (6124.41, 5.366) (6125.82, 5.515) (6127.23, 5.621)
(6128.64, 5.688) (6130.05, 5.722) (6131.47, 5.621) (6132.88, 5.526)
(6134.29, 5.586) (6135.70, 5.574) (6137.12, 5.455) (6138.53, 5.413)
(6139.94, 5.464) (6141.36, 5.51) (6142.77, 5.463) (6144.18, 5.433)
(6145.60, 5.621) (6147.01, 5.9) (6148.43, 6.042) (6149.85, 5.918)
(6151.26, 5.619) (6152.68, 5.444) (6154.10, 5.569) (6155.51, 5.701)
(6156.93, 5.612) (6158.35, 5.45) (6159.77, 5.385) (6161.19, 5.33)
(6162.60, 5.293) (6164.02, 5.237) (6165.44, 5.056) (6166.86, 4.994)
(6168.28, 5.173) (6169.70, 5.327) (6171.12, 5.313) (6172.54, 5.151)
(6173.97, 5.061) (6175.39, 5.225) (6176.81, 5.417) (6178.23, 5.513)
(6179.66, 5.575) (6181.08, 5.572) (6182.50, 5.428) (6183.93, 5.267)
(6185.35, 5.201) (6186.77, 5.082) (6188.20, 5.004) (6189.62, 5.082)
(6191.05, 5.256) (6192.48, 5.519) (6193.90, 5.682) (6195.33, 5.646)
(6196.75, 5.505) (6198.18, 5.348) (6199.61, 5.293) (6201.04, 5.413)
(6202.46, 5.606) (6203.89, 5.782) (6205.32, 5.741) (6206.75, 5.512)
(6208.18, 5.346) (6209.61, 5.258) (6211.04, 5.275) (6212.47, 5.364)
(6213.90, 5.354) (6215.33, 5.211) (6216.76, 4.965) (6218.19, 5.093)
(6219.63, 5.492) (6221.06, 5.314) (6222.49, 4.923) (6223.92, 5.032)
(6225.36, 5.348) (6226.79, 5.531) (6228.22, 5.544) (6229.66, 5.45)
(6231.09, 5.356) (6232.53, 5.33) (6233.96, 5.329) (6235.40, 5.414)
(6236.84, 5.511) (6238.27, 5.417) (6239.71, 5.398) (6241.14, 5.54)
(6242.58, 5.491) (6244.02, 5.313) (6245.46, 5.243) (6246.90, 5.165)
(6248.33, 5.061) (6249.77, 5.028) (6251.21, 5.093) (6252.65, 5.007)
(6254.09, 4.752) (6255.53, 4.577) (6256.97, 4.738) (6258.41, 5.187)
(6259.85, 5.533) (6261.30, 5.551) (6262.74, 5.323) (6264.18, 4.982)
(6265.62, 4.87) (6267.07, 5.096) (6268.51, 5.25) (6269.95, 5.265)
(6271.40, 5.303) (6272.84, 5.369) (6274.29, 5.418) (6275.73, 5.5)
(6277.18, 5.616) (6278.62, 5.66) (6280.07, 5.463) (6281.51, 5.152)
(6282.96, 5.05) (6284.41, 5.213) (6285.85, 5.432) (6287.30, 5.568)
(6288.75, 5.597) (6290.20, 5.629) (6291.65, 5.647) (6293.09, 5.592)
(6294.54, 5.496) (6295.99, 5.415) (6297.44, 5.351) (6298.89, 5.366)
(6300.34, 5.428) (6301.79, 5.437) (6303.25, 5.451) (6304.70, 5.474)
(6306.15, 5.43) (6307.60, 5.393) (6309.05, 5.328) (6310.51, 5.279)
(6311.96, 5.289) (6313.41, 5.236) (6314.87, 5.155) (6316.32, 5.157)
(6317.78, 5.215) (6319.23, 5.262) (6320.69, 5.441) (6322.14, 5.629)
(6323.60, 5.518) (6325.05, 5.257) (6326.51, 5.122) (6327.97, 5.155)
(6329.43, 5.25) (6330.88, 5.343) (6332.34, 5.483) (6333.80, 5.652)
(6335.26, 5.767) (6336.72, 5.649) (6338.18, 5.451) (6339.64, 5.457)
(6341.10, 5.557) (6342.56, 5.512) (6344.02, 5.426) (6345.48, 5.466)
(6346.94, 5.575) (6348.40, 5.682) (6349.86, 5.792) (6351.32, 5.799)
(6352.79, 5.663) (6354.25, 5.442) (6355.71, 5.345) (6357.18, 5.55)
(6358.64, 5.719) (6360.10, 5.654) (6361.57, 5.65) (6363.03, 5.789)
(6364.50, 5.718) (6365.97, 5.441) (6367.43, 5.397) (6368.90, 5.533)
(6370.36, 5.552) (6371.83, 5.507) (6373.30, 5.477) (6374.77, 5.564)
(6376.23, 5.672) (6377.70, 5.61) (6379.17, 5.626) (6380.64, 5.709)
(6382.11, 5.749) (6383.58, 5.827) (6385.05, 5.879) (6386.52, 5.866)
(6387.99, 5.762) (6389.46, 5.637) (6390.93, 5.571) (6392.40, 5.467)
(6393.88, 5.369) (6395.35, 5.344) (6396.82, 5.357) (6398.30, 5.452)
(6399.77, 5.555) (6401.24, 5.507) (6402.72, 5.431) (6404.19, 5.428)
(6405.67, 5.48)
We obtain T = 5.71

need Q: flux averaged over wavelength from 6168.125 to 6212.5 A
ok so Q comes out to 5.38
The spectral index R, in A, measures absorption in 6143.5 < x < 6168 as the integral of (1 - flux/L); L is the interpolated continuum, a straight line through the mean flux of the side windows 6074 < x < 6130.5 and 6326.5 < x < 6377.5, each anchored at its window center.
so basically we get 0.92 A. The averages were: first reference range 5.76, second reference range 5.54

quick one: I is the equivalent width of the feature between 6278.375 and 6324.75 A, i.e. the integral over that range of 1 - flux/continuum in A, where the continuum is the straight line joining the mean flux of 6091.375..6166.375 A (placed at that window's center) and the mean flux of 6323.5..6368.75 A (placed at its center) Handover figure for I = 1.3 A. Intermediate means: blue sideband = 5.62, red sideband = 5.53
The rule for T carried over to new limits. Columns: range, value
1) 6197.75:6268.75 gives 5.27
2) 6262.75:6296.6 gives 5.37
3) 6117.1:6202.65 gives 5.46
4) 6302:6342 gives 5.39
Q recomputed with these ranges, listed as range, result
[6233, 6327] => 5.32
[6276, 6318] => 5.4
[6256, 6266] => 5.16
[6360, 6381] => 5.59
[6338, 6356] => 5.56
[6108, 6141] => 5.6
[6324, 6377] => 5.53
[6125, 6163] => 5.58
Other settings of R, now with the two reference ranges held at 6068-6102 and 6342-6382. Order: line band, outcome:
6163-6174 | 1.13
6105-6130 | 0.70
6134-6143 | 0.47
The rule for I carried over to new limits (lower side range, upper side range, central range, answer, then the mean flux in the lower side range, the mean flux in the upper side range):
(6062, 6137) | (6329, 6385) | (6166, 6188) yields 1.65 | 5.76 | 5.59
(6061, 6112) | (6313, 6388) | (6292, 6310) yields 0.51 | 5.84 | 5.53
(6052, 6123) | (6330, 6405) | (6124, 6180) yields 2.75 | 5.81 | 5.58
